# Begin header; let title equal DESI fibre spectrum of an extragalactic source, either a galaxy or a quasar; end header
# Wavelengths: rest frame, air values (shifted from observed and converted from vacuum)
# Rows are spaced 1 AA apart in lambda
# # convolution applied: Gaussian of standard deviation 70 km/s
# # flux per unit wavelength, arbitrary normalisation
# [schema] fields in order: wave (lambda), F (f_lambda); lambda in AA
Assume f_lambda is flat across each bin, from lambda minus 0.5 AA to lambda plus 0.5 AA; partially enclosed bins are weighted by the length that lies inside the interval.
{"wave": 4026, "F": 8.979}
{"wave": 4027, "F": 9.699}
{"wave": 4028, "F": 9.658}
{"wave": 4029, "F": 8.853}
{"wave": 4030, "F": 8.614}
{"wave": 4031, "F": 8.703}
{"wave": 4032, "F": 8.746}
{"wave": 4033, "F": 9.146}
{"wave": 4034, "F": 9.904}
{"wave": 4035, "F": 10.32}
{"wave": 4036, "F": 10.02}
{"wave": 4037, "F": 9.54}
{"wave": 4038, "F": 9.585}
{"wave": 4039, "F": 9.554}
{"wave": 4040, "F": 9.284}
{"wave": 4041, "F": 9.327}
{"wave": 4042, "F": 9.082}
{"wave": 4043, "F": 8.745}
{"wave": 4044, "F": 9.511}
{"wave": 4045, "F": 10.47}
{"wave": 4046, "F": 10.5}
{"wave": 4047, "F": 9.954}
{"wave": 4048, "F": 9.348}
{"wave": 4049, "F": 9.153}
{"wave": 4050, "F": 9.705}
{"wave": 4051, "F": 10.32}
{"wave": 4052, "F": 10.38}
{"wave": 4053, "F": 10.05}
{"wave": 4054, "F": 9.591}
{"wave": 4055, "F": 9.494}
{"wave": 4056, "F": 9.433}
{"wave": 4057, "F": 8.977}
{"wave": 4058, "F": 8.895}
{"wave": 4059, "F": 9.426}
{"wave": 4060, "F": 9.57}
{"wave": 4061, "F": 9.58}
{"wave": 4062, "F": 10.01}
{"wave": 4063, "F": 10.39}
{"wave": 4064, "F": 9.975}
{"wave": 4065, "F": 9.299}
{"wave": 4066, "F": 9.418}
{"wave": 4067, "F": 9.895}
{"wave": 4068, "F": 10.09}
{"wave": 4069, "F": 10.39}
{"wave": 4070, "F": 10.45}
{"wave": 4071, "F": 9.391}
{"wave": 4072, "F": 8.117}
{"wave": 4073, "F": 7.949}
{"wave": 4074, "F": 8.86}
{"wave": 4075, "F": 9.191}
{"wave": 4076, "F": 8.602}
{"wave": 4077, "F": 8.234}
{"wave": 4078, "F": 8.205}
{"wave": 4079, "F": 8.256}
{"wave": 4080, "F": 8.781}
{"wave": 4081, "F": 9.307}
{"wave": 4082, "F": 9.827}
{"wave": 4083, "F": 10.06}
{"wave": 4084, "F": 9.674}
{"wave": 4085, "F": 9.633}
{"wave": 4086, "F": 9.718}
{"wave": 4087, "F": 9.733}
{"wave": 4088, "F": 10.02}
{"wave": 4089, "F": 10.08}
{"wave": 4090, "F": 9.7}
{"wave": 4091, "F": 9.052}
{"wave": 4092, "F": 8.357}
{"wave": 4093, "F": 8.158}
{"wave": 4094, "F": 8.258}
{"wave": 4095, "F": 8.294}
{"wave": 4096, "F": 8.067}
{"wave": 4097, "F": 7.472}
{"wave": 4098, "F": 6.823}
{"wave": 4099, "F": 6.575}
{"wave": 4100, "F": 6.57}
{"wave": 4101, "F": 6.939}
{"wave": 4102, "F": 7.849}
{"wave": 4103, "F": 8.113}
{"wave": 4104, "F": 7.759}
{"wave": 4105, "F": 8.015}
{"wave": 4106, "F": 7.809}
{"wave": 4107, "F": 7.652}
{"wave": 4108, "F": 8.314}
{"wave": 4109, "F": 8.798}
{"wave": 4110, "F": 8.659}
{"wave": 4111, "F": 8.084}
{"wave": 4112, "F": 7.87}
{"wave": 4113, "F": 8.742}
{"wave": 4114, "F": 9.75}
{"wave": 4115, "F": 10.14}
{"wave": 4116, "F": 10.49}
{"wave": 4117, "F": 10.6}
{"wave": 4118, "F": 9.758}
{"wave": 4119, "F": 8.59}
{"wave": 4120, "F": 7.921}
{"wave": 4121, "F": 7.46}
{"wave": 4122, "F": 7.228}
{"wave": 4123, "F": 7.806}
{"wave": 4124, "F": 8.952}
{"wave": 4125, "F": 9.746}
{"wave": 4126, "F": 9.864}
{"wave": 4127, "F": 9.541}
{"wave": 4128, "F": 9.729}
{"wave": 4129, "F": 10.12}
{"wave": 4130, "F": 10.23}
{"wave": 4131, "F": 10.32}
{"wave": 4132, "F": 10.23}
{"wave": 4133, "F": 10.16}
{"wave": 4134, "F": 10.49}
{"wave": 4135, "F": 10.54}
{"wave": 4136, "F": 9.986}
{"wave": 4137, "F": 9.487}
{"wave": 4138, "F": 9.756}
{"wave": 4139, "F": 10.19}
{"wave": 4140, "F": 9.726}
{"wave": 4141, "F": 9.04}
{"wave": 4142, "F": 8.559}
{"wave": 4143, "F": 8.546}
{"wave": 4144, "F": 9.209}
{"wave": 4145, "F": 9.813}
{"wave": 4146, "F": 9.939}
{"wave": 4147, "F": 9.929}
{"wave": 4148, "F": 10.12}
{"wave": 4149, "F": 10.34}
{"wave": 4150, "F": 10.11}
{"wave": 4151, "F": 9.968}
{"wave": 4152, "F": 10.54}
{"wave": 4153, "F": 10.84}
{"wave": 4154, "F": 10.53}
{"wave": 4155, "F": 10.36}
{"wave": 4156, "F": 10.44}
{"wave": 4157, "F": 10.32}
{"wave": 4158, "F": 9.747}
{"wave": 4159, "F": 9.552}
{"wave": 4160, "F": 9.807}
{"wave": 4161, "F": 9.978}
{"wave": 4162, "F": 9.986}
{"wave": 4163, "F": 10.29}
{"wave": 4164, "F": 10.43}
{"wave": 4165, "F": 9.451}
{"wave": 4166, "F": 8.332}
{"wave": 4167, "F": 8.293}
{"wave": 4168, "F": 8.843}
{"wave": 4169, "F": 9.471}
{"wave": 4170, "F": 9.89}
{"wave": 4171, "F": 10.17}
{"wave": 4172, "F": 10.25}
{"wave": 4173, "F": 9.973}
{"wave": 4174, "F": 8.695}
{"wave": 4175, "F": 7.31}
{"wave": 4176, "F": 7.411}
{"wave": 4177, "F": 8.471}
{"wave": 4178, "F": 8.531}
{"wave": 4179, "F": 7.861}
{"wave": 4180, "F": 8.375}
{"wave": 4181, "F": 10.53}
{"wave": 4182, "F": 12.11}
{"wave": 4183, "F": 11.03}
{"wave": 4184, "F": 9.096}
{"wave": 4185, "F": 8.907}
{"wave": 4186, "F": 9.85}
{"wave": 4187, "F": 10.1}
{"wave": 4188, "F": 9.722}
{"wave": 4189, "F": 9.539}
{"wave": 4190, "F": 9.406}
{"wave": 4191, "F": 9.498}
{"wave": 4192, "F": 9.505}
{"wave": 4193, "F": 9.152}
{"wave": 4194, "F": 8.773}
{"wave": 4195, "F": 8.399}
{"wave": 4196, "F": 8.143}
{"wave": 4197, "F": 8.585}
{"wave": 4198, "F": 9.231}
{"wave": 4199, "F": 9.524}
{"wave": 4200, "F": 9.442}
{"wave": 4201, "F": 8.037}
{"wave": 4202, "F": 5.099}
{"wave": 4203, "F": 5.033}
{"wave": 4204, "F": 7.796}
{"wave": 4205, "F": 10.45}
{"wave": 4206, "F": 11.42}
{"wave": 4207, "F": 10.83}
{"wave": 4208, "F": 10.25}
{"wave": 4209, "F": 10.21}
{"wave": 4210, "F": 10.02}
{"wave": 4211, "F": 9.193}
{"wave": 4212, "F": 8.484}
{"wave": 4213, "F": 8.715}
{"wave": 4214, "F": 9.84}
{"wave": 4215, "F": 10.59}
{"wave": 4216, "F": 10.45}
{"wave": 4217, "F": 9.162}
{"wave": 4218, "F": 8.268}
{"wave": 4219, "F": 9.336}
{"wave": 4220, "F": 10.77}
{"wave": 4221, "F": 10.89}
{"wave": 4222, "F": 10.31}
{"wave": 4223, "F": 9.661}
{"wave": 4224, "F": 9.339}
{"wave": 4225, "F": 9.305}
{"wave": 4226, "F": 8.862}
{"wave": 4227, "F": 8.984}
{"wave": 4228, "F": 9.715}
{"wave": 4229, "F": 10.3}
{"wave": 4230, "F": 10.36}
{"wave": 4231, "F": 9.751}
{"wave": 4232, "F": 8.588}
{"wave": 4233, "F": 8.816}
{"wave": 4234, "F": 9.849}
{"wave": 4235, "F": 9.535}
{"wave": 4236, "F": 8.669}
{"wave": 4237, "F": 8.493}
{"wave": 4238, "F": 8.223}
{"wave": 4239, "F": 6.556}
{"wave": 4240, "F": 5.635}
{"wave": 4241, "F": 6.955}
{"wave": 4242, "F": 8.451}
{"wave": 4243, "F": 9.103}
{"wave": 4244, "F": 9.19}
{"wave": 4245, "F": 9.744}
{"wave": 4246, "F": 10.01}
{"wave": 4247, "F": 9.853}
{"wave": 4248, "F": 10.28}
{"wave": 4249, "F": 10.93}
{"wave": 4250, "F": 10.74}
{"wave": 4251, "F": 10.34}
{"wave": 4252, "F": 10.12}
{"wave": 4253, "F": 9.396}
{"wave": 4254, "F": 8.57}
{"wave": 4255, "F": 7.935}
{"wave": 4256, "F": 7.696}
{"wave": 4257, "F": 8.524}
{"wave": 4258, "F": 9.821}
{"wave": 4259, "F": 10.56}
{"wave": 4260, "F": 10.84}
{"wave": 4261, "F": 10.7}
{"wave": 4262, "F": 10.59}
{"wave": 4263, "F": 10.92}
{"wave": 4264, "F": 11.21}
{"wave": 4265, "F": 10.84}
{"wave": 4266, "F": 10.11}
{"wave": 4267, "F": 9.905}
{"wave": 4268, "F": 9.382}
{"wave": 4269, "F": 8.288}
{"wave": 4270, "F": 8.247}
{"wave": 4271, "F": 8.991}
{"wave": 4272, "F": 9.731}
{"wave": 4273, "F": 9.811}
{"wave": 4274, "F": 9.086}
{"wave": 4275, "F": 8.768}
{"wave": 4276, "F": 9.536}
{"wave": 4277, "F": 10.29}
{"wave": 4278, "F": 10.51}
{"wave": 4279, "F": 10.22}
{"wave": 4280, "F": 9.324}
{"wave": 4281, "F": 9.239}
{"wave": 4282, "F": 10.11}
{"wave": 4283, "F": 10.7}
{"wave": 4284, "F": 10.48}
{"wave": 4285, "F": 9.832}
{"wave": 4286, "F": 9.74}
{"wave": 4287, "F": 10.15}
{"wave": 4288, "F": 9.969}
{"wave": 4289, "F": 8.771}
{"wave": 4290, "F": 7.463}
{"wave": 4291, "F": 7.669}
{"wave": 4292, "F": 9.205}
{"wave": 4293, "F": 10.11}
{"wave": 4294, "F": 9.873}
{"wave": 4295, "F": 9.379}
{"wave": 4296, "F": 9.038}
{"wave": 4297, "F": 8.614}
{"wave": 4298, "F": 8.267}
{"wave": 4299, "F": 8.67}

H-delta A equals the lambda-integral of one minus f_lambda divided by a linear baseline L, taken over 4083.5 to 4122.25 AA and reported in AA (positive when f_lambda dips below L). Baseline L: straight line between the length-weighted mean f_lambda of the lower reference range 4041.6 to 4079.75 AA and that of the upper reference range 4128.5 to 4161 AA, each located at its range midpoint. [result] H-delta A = 4.6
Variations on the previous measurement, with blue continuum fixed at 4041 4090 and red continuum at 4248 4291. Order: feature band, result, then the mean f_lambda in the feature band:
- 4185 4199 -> 0.59 AA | 9.22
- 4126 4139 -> -0.66 AA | 10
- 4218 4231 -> -0.13 AA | 9.76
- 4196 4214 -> 1.27 AA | 8.96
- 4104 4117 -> 1.10 AA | 8.73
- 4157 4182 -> 0.75 AA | 9.31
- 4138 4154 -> -0.39 AA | 9.81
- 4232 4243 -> 1.69 AA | 8.18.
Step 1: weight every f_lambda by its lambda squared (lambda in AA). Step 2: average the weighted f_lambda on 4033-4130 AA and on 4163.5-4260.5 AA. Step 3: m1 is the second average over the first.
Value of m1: 1.08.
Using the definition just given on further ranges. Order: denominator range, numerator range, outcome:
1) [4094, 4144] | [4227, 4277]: 1.13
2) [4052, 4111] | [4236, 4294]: 1.16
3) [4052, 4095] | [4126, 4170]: 1.09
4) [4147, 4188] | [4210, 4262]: 1.00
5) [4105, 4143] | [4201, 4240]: 1.04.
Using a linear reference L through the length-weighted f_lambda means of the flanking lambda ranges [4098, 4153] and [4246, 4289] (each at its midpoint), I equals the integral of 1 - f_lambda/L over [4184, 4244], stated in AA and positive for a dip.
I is 2.7 AA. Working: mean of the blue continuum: 9.12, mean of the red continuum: 9.81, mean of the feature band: 9.12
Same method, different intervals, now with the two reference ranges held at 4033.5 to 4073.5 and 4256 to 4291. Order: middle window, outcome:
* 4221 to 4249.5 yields 1.6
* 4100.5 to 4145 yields 2.7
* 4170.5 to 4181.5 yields 0.9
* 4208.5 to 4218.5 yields 0.2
